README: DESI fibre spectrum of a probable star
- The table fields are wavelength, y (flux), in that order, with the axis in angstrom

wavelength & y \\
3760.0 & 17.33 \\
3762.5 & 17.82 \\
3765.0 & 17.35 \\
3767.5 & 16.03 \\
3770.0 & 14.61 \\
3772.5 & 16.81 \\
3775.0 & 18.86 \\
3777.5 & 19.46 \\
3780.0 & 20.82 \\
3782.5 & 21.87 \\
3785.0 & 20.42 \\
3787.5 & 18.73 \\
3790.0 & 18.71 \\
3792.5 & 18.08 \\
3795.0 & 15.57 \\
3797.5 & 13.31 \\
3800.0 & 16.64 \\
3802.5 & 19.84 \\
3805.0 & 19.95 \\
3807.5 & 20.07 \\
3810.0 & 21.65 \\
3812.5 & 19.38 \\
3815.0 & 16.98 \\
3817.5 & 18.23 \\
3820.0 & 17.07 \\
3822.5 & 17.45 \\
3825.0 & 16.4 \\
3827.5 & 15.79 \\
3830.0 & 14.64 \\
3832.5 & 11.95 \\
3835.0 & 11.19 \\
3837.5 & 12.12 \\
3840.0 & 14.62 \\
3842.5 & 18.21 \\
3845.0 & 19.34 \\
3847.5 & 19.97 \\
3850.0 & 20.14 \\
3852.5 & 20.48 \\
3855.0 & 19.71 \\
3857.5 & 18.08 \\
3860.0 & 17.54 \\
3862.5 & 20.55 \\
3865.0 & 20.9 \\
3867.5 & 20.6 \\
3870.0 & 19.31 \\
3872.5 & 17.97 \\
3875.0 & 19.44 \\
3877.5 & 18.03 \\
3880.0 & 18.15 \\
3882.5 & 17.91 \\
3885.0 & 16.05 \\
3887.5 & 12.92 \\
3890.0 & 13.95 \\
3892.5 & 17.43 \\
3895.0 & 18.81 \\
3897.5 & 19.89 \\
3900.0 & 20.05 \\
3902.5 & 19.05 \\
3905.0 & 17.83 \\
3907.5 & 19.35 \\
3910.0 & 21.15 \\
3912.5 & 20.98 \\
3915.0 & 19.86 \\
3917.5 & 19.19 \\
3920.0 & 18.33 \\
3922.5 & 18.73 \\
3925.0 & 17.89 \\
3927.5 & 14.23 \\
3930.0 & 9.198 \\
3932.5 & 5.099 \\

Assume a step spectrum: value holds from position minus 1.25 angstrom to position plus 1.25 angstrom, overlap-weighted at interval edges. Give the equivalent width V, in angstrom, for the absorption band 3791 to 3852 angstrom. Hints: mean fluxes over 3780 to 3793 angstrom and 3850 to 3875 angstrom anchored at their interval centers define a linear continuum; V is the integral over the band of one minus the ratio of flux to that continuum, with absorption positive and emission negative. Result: 8.0 angstrom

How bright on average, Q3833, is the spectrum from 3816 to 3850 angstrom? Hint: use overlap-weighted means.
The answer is 16.1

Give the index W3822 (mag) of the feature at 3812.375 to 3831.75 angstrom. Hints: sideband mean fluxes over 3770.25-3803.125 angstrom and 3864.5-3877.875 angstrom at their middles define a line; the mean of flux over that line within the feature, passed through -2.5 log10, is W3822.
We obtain 0.12 mag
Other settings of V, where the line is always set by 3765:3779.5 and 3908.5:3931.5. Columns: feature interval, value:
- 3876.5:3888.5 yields 0.6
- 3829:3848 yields 2.6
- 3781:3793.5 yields -1.6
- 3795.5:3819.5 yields -1.2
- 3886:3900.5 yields 0.5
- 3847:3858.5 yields -1.4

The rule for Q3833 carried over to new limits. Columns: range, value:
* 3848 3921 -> 18.8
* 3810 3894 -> 17.4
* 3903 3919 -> 19.7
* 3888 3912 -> 18.5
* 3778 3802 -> 18.3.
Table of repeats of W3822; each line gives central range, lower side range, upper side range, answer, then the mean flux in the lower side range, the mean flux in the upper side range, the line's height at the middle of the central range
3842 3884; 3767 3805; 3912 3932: -0.11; 18.1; 16.7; 17.3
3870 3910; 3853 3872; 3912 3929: 0.06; 19.5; 18.2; 18.9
